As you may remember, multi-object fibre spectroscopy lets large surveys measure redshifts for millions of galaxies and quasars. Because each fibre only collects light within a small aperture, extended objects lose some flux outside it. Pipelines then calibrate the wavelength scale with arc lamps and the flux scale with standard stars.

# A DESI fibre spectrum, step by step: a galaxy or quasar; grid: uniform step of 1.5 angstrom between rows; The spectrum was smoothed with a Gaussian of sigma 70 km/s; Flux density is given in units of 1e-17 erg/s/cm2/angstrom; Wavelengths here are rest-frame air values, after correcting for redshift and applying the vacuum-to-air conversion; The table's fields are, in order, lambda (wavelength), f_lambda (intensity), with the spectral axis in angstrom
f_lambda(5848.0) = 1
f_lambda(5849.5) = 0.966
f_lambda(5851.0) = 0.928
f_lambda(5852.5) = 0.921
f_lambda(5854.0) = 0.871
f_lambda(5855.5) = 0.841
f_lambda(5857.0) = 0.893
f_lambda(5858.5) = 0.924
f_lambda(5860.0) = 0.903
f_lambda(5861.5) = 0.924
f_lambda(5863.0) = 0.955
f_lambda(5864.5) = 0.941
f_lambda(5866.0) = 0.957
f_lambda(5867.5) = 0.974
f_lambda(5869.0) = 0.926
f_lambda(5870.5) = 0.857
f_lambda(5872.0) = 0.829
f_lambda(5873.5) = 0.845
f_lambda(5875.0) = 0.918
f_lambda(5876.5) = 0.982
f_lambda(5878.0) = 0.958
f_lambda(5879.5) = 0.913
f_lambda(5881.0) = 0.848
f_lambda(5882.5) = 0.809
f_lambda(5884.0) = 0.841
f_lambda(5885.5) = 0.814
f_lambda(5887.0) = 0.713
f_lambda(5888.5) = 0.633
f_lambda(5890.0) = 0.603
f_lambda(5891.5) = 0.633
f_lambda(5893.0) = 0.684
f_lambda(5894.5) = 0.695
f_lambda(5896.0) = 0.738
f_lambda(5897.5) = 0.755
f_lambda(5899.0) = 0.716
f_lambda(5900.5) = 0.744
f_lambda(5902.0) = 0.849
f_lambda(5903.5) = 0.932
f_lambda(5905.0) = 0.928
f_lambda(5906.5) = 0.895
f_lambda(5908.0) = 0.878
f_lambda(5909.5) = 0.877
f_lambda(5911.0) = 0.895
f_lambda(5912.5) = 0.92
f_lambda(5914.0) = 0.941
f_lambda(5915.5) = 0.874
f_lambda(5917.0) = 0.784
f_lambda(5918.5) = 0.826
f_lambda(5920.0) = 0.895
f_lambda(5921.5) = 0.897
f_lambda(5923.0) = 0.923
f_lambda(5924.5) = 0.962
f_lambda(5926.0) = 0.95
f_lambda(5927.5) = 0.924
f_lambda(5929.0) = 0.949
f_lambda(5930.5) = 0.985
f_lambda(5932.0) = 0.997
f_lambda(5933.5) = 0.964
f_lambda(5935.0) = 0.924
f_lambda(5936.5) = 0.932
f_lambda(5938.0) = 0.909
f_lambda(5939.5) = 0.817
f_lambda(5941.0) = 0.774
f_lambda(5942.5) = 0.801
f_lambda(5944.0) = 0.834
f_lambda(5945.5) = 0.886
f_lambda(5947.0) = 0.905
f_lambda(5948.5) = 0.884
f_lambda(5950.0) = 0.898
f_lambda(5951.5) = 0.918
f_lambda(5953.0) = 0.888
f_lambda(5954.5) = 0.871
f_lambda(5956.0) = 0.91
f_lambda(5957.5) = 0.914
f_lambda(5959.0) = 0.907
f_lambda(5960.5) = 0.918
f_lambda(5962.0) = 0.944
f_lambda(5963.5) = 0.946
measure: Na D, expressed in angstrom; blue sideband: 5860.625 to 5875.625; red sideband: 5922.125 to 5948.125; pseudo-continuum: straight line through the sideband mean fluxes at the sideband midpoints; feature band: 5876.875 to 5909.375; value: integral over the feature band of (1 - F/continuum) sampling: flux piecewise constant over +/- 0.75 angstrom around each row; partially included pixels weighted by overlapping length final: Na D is 4.19 angstrom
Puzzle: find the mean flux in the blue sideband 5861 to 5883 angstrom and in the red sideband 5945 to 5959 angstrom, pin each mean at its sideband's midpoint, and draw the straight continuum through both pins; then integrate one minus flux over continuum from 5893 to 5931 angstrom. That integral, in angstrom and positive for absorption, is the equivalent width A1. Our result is 1.6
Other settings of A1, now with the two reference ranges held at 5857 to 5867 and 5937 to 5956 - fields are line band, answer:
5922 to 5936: -1.12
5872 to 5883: 0.32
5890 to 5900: 2.31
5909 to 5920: 0.21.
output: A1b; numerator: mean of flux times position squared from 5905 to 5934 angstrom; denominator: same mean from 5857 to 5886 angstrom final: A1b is 1.03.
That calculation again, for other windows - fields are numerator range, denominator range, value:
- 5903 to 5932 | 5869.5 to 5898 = 1.16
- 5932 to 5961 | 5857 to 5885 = 1.01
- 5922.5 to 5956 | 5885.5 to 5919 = 1.15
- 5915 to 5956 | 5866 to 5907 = 1.11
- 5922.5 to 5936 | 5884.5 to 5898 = 1.38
